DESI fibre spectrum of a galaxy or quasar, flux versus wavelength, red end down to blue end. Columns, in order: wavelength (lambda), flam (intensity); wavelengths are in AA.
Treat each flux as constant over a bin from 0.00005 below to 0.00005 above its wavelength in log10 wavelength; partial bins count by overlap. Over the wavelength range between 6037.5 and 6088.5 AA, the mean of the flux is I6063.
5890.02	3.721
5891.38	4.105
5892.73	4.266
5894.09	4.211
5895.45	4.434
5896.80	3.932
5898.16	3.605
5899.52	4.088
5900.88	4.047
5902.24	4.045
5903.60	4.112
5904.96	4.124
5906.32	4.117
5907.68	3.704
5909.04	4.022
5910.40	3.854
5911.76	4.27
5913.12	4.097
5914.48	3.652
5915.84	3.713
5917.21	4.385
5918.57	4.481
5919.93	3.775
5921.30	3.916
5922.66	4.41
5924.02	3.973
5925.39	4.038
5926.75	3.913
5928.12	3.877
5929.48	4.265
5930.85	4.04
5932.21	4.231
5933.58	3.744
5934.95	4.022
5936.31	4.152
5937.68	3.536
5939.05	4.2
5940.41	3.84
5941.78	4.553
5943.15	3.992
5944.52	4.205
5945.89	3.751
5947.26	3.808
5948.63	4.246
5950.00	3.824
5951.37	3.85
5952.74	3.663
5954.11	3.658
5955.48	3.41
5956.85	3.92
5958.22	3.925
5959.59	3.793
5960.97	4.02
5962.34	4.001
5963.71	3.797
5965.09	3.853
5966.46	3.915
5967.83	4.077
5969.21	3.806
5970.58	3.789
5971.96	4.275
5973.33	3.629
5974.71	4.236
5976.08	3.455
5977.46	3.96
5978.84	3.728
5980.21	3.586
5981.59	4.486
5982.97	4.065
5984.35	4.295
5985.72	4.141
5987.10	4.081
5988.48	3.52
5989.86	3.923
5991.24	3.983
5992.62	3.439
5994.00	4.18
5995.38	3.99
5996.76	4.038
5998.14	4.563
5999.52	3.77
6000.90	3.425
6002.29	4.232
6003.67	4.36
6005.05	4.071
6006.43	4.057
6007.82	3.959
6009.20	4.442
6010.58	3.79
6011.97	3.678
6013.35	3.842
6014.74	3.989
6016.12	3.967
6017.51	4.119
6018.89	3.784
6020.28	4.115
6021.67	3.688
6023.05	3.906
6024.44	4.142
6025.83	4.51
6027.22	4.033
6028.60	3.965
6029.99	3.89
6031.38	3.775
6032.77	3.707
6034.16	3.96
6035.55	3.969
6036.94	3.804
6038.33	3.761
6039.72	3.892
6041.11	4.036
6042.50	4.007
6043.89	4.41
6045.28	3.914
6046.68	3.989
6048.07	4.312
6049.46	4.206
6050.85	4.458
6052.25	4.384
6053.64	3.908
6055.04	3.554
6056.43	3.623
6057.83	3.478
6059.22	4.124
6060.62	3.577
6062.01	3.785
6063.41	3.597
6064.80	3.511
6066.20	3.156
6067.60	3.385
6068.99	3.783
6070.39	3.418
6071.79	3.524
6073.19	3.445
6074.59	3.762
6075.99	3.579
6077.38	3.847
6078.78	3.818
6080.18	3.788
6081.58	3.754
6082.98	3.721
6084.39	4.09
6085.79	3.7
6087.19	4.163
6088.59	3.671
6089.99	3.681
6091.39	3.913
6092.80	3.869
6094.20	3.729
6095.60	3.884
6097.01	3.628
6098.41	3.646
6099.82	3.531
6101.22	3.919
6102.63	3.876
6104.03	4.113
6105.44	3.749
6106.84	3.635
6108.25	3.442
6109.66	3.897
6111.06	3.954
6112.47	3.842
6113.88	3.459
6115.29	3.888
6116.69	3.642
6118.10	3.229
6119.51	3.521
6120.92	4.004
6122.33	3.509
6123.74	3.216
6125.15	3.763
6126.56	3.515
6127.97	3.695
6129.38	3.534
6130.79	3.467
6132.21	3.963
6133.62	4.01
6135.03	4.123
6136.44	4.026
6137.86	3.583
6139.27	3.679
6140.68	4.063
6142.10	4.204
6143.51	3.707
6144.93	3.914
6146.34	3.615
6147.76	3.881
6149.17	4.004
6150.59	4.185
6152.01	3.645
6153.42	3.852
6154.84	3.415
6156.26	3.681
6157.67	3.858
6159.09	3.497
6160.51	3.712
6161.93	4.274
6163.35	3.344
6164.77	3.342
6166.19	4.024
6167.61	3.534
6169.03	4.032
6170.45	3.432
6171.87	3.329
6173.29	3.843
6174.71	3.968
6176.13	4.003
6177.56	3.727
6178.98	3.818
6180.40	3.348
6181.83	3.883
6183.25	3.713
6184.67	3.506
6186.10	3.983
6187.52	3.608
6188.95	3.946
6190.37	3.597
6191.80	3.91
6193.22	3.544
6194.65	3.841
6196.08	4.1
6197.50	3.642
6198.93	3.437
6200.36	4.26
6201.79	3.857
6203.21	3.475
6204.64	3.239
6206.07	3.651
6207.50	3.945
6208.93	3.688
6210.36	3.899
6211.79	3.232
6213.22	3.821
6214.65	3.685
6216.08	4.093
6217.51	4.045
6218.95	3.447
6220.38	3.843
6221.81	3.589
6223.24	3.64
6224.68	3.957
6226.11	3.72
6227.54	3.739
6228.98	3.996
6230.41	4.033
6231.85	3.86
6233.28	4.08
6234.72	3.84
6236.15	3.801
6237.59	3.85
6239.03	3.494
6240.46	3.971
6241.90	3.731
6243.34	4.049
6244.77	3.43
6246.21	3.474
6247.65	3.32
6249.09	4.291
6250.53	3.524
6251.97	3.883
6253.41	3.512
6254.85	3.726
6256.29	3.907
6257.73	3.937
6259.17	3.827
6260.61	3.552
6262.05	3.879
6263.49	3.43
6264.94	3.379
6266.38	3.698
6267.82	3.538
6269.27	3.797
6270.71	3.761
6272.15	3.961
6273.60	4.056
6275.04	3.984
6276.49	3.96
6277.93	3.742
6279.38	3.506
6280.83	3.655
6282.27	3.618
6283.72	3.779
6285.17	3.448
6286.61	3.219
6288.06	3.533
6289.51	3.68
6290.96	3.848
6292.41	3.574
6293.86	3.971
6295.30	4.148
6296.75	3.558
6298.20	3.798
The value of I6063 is 3.82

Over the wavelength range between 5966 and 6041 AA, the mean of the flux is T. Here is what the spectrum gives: 3.96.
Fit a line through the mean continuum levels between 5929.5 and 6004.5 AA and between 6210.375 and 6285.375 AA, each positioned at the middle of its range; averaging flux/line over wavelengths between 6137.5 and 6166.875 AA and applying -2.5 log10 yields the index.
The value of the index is 0.01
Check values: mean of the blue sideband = 3.95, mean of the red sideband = 3.75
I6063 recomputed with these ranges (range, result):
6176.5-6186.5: 3.71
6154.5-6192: 3.72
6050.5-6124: 3.72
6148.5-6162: 3.79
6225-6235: 3.9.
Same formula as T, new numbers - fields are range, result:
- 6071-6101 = 3.75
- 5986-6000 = 3.96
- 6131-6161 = 3.83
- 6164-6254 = 3.75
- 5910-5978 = 3.96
